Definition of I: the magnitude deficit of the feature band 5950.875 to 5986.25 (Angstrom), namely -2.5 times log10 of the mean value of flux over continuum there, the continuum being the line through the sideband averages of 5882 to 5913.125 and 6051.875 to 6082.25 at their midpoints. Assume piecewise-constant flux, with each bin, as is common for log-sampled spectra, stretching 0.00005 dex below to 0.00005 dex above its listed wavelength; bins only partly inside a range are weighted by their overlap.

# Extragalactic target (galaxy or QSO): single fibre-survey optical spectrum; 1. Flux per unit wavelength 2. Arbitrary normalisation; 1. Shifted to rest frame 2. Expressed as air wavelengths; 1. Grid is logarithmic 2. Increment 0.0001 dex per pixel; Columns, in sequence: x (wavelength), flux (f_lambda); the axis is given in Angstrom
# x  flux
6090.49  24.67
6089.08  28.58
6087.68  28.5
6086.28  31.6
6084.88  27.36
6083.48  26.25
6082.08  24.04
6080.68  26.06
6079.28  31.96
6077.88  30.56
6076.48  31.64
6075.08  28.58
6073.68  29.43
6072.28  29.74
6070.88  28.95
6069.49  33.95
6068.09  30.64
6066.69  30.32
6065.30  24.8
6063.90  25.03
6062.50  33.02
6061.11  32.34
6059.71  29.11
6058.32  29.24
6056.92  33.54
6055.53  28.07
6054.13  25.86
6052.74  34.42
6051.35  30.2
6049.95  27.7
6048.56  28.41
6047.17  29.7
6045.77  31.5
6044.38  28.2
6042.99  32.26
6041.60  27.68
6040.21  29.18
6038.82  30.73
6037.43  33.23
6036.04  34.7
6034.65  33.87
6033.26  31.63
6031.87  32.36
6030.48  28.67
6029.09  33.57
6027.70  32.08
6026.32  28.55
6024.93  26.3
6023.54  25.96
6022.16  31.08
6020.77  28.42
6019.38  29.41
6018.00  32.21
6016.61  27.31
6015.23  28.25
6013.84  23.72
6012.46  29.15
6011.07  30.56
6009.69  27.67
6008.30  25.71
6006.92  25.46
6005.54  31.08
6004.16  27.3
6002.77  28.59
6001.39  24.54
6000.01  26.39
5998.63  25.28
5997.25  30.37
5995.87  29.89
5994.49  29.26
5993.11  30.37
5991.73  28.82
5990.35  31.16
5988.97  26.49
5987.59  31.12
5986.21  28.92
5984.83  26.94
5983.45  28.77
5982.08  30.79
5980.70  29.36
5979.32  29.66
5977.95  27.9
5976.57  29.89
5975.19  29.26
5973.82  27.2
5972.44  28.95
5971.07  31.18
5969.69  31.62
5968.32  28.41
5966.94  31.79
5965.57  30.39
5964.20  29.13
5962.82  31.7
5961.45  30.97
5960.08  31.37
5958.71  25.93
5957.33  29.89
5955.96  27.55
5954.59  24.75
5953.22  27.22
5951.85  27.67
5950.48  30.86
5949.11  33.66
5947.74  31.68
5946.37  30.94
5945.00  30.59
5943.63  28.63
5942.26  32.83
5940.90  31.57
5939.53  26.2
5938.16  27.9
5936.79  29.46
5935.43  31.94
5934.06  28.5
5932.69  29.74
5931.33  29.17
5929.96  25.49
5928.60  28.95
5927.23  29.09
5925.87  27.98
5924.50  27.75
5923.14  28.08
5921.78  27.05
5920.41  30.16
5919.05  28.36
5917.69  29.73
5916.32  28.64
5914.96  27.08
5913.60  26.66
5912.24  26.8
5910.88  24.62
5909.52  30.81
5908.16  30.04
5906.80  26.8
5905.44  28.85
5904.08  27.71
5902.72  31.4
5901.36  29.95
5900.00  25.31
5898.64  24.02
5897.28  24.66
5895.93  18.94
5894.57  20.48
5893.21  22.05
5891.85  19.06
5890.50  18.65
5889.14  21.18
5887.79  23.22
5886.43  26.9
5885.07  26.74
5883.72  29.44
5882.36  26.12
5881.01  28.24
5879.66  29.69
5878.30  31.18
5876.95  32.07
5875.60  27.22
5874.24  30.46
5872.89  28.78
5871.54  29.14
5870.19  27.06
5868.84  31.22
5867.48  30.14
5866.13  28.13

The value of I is -0.08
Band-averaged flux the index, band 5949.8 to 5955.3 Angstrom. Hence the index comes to 27.6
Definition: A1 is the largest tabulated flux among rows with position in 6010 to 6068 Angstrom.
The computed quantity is 34.7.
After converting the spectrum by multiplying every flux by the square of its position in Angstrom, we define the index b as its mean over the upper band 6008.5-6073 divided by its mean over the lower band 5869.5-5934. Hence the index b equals 1.2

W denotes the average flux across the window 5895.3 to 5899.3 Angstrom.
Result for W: 22.6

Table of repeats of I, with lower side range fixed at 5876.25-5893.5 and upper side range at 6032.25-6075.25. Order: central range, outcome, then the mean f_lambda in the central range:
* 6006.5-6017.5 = 0.07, 27.3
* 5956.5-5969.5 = -0.08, 30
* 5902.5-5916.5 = -0.06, 28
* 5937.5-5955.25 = -0.08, 29.6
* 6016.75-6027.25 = 0.02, 28.8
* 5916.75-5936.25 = -0.07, 28.7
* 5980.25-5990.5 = -0.02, 29.1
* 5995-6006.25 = 0.03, 28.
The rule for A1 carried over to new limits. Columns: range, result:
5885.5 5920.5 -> 31.4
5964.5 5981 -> 31.79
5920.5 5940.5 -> 31.94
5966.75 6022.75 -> 32.21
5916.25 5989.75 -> 33.66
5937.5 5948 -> 32.83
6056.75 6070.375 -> 33.95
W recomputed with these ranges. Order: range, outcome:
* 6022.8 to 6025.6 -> 26.3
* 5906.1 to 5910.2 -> 29.2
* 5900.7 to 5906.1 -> 29.5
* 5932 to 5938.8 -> 29.5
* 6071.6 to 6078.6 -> 30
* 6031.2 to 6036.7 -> 33.1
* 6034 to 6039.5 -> 33.1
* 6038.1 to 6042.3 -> 29.2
